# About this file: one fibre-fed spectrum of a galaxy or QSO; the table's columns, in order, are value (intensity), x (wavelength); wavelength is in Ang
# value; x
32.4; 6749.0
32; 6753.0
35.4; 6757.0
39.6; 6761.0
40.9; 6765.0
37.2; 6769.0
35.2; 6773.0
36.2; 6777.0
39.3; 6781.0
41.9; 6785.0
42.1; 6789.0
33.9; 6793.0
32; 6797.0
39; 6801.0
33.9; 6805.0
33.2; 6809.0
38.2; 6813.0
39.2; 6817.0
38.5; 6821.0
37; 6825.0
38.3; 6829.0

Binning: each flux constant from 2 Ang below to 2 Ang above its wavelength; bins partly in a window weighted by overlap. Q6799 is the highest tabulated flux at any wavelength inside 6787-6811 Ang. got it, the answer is 42.1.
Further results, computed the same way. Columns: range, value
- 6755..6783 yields 40.9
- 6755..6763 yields 39.6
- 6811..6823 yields 39.2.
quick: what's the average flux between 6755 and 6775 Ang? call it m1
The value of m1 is 37.7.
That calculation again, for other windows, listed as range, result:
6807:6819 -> 36.9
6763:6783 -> 37.8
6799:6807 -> 36.5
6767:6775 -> 36.2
